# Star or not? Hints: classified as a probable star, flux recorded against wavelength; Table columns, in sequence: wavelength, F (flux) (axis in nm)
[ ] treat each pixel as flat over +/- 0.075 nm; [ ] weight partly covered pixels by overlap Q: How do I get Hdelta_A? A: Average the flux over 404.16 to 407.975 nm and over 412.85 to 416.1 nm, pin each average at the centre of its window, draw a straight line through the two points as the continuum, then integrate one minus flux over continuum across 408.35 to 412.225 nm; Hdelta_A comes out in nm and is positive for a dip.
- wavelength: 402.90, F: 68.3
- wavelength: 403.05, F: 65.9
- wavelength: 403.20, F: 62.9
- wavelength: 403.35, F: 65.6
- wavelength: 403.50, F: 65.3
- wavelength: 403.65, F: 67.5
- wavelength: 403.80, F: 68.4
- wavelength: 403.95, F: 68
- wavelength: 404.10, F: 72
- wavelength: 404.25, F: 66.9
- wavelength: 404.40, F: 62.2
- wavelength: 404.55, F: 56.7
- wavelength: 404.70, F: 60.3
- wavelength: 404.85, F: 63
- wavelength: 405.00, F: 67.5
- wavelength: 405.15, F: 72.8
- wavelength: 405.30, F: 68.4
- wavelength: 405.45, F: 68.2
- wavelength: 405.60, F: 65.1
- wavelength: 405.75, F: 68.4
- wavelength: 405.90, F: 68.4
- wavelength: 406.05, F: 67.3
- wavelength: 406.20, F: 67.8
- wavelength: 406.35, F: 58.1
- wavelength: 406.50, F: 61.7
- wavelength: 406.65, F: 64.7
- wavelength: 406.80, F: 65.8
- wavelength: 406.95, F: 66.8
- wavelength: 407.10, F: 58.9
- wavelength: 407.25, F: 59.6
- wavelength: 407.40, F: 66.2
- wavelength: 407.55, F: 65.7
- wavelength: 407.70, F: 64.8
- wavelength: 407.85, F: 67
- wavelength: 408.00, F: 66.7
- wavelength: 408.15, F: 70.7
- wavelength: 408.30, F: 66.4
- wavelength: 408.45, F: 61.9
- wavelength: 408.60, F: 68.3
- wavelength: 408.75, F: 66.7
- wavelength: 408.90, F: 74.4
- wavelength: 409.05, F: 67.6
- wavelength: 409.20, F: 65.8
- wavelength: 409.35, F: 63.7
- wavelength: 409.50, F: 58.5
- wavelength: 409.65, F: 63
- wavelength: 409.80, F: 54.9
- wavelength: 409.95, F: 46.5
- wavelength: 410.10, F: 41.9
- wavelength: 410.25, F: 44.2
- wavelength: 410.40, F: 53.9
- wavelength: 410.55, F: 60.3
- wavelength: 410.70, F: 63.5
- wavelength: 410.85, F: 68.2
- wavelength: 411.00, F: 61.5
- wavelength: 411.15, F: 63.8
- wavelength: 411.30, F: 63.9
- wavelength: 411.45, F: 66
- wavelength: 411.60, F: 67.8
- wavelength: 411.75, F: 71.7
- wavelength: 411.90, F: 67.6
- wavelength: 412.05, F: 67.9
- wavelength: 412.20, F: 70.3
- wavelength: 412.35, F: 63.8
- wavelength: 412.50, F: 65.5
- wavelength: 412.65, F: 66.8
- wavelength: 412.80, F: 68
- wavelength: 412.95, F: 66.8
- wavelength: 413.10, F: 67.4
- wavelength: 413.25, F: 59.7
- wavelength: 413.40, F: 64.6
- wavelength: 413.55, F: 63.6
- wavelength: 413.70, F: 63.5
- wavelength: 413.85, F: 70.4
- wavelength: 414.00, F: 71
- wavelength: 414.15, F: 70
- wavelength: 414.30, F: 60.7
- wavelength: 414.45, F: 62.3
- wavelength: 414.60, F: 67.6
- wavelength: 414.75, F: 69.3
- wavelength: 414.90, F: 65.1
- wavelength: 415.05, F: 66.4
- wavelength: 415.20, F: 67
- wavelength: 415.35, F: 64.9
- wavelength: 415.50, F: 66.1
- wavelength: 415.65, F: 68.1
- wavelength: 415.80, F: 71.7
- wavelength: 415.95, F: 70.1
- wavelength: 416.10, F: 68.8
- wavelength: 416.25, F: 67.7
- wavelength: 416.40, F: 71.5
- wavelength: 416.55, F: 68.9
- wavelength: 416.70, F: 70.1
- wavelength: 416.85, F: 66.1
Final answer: 0.20 nm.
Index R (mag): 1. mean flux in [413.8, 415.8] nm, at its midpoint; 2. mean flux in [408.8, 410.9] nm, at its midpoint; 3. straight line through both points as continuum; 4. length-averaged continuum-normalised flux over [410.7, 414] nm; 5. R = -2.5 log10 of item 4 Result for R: -0.054 mag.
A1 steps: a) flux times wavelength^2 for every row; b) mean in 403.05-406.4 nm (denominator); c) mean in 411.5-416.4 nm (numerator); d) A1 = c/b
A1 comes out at 1.1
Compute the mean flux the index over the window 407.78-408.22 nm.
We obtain 68.1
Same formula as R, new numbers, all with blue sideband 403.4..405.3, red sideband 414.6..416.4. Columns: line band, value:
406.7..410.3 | 0.07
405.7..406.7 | 0.02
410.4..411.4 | 0.07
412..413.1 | 0.01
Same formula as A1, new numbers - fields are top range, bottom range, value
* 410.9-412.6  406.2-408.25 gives 1.05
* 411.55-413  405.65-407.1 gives 1.07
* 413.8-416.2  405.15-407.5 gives 1.08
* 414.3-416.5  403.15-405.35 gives 1.08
